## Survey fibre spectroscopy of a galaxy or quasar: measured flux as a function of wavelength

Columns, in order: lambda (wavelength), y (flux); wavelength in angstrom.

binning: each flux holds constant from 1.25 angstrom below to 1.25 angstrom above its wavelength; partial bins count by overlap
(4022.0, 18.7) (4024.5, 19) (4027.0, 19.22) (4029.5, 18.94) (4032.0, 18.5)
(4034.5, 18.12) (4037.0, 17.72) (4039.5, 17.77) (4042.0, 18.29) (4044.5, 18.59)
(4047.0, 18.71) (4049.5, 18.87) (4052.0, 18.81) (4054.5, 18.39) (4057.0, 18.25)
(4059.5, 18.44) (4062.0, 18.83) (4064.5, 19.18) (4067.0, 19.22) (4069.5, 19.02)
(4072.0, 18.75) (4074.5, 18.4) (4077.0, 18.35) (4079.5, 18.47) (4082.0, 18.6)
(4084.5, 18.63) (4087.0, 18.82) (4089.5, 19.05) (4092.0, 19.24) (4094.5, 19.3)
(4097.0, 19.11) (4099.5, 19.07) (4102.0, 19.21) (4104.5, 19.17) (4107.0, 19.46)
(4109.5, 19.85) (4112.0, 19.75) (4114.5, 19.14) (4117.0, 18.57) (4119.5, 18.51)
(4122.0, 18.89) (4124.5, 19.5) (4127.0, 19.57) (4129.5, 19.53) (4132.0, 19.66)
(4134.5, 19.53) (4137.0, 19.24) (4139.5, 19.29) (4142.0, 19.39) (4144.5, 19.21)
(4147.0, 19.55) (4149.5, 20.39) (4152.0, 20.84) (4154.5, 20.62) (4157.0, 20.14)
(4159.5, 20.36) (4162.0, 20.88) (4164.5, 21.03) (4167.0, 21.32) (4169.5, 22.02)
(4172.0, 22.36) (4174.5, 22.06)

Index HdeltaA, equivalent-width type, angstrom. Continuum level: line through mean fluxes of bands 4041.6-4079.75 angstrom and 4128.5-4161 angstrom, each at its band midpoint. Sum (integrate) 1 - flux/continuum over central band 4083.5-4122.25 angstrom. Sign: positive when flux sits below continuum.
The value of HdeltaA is 0.3 angstrom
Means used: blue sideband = 18.7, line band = 19.1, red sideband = 19.8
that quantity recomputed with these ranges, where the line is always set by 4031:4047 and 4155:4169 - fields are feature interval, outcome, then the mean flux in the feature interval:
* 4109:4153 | 1.5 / 19.5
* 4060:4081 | 0.1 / 18.8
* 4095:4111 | 0.2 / 19.3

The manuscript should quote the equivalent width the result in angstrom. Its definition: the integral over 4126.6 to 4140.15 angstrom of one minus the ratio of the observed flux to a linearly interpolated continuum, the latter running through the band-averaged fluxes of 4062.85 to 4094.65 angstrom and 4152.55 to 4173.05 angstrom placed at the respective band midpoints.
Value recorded 0.5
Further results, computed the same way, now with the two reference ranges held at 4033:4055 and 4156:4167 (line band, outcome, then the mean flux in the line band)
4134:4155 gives 0.61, 19.8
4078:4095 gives 0.32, 18.8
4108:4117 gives 0.13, 19.4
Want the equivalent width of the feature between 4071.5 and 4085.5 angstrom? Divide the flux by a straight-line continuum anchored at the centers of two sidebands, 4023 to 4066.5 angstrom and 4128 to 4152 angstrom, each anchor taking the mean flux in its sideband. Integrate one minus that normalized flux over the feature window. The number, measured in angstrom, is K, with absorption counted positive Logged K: 0.3 angstrom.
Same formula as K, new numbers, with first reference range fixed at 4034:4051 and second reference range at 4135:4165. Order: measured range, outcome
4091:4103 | 0.0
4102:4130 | 0.3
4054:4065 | 0.0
